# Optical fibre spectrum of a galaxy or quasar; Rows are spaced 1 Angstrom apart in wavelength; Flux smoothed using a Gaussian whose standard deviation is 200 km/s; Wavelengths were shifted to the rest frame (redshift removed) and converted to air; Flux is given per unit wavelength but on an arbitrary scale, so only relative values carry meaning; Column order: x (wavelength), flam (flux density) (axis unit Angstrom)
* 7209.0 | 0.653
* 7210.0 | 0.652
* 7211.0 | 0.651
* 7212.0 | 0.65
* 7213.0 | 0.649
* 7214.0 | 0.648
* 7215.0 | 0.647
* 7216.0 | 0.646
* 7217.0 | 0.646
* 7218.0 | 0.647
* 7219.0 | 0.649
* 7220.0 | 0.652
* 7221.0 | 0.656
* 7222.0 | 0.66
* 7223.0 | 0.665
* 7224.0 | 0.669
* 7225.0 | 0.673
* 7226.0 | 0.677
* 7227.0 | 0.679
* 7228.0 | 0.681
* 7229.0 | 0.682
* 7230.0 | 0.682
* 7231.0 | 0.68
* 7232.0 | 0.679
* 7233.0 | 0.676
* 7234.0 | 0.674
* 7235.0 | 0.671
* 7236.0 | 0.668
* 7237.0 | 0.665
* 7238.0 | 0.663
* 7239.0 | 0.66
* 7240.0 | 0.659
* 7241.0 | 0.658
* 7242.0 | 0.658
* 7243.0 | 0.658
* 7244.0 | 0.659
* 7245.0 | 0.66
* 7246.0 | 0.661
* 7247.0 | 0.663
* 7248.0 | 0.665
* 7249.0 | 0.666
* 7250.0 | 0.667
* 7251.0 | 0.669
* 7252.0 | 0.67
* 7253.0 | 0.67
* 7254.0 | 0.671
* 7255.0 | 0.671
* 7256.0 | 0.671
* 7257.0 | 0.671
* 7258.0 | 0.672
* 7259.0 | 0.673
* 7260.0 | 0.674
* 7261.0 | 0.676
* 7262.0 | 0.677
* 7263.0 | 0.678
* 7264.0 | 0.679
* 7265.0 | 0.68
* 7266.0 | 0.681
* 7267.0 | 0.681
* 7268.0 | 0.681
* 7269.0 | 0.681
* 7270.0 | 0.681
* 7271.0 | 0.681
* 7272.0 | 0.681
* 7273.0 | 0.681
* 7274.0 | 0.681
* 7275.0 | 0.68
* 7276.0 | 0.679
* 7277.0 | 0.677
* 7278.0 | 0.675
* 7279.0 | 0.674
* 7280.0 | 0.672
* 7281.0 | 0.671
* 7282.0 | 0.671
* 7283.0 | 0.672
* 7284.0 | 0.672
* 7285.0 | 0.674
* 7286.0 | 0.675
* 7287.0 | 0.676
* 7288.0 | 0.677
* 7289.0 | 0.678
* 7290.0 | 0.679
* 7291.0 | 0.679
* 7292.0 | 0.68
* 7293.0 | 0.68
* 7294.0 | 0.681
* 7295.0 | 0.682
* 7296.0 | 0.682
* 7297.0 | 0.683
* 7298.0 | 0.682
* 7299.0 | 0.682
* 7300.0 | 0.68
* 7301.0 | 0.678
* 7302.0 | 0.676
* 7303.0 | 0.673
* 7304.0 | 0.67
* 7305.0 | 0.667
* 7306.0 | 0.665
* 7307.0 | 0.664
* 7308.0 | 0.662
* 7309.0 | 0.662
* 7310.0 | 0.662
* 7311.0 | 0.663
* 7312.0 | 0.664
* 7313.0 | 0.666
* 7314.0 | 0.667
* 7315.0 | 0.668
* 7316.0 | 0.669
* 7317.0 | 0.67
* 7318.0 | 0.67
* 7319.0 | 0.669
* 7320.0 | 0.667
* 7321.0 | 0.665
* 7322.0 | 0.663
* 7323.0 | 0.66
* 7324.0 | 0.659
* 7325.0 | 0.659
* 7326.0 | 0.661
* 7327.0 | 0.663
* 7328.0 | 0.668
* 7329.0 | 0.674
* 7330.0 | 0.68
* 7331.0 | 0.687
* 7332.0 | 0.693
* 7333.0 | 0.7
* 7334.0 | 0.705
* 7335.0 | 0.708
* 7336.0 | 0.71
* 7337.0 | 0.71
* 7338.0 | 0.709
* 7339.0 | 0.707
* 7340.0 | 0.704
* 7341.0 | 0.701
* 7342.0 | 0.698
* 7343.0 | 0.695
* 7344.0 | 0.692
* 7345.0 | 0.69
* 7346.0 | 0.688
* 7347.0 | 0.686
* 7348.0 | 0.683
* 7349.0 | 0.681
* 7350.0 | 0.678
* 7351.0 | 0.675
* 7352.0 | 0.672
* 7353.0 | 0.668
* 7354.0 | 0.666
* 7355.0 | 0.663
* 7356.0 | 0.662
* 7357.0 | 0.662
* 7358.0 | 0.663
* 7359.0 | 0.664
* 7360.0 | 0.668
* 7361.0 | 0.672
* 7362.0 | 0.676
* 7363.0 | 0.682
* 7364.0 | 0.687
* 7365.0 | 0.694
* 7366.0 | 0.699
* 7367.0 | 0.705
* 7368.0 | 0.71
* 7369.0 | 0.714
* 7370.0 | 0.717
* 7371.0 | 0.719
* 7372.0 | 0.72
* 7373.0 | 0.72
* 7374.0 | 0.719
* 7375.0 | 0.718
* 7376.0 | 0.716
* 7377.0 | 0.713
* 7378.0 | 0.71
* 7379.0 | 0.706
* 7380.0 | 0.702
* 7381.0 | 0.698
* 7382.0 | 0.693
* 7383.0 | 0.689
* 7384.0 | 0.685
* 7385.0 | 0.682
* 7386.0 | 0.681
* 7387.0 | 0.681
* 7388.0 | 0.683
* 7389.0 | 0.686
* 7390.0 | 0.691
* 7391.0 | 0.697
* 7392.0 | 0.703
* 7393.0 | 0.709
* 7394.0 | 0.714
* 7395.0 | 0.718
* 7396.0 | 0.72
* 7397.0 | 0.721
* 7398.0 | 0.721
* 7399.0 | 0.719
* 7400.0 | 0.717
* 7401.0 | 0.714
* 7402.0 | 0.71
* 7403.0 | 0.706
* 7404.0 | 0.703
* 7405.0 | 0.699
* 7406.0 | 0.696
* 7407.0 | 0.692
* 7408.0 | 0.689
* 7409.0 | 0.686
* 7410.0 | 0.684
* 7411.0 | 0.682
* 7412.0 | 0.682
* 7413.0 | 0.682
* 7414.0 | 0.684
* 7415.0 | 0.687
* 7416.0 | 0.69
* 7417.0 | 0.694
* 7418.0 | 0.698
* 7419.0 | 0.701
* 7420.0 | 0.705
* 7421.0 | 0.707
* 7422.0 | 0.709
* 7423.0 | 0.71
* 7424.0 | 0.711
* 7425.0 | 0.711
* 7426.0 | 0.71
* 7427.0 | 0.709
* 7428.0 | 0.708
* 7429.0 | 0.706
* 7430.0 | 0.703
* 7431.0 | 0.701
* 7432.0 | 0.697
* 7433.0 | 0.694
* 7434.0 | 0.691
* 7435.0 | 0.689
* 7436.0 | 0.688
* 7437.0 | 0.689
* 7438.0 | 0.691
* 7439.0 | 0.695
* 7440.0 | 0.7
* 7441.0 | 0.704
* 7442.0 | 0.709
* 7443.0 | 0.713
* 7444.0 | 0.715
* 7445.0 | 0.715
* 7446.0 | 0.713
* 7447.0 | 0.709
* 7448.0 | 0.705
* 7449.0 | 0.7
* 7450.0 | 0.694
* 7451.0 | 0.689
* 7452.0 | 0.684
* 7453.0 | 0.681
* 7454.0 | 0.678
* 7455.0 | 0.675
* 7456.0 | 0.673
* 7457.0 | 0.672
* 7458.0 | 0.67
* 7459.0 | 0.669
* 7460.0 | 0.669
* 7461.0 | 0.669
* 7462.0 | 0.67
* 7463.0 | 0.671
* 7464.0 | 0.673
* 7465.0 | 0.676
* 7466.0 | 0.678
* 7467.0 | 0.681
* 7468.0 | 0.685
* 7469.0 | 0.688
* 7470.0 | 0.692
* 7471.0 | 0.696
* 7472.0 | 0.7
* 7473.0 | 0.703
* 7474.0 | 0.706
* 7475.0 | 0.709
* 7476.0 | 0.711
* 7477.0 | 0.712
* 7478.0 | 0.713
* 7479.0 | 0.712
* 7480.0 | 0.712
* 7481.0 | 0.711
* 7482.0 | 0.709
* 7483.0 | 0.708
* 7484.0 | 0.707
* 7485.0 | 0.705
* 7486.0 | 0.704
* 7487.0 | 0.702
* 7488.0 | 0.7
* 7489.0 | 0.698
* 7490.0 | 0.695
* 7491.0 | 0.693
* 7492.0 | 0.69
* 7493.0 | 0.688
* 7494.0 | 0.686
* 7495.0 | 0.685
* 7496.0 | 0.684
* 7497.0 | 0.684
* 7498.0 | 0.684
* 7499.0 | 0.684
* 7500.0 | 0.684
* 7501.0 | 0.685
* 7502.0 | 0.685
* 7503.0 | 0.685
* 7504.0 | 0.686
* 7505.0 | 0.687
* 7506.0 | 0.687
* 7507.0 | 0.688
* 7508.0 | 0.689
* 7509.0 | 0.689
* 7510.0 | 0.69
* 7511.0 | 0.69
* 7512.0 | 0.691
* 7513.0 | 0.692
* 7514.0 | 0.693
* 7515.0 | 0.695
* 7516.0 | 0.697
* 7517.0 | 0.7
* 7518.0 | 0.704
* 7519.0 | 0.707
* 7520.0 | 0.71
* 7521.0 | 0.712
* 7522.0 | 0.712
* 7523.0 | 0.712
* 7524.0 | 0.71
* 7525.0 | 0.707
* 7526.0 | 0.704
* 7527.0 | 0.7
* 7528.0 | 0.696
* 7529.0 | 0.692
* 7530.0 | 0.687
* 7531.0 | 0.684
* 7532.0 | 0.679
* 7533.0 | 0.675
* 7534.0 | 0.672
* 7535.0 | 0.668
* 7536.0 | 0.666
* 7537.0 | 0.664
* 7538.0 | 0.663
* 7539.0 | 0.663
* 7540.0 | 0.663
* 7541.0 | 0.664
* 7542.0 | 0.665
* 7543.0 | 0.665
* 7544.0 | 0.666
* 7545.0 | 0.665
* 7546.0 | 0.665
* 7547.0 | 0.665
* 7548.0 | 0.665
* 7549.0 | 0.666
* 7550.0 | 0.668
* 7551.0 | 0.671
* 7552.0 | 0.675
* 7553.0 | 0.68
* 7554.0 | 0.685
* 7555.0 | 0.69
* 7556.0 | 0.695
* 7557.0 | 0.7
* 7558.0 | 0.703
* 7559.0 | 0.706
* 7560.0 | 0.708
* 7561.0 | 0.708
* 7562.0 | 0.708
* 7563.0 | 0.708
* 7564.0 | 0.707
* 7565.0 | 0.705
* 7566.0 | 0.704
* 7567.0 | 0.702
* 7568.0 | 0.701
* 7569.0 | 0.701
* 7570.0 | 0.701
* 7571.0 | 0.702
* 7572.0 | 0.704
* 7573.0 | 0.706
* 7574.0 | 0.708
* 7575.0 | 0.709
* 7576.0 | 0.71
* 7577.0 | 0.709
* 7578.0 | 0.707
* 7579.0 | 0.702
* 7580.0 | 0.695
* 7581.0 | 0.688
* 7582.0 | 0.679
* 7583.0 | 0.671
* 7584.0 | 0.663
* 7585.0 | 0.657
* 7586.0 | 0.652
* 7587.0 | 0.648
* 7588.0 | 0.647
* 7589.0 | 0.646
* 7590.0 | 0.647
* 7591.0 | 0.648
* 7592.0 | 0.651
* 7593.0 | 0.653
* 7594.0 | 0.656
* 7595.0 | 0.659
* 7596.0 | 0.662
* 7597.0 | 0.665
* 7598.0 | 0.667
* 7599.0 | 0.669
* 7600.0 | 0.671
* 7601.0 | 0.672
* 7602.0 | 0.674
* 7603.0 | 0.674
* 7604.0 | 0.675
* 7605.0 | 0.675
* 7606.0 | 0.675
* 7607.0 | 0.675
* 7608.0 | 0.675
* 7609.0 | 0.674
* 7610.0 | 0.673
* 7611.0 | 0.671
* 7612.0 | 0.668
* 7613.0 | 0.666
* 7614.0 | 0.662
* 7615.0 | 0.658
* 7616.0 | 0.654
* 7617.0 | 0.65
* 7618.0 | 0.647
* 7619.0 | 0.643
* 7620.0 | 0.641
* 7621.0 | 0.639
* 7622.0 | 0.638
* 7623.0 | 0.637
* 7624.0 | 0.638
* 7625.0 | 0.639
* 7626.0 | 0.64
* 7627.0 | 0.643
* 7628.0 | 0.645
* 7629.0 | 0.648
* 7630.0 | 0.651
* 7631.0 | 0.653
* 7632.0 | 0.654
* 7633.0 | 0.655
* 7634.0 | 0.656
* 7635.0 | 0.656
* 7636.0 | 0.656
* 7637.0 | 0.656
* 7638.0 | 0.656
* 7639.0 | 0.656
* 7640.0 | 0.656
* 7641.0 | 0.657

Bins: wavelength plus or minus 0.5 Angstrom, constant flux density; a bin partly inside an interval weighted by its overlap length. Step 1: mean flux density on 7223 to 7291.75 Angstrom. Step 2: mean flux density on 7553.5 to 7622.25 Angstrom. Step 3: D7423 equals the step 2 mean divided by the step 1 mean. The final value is 1.01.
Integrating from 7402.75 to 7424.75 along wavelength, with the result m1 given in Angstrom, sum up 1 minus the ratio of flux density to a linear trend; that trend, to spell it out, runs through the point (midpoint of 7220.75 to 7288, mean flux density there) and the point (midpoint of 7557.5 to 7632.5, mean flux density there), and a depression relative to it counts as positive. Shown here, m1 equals -0.8 Angstrom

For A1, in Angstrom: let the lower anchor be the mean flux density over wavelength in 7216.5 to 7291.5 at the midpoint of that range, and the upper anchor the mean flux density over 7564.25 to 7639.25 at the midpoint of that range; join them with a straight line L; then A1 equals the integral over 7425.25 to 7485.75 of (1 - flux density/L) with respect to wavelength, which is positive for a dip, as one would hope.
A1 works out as -2.3 Angstrom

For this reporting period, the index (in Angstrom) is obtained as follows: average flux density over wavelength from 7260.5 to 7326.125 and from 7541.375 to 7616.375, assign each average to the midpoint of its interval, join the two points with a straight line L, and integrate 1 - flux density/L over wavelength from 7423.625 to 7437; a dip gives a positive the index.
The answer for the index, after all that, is -0.5 Angstrom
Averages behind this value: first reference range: 0.674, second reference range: 0.679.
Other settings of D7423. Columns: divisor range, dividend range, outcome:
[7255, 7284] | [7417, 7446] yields 1.04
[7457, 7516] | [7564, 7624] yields 0.97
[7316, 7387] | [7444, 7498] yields 1.01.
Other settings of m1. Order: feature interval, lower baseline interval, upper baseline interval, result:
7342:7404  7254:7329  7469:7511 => -1.1 Angstrom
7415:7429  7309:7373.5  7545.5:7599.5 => -0.4 Angstrom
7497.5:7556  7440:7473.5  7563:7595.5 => 0.1 Angstrom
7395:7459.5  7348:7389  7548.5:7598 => -0.9 Angstrom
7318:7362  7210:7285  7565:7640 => -0.8 Angstrom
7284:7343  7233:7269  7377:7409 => 0.5 Angstrom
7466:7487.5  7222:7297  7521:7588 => -0.6 Angstrom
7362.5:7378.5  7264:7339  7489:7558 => -0.7 Angstrom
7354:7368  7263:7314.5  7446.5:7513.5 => 0.1 Angstrom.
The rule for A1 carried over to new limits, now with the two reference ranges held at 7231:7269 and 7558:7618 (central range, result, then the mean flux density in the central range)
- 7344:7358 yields -0.1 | 0.675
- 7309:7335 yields 0.0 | 0.671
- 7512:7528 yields -0.6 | 0.703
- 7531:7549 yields 0.3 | 0.667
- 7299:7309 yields 0.0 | 0.671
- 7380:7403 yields -0.9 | 0.702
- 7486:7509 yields -0.4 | 0.689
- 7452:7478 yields -0.3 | 0.685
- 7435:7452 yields -0.6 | 0.701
